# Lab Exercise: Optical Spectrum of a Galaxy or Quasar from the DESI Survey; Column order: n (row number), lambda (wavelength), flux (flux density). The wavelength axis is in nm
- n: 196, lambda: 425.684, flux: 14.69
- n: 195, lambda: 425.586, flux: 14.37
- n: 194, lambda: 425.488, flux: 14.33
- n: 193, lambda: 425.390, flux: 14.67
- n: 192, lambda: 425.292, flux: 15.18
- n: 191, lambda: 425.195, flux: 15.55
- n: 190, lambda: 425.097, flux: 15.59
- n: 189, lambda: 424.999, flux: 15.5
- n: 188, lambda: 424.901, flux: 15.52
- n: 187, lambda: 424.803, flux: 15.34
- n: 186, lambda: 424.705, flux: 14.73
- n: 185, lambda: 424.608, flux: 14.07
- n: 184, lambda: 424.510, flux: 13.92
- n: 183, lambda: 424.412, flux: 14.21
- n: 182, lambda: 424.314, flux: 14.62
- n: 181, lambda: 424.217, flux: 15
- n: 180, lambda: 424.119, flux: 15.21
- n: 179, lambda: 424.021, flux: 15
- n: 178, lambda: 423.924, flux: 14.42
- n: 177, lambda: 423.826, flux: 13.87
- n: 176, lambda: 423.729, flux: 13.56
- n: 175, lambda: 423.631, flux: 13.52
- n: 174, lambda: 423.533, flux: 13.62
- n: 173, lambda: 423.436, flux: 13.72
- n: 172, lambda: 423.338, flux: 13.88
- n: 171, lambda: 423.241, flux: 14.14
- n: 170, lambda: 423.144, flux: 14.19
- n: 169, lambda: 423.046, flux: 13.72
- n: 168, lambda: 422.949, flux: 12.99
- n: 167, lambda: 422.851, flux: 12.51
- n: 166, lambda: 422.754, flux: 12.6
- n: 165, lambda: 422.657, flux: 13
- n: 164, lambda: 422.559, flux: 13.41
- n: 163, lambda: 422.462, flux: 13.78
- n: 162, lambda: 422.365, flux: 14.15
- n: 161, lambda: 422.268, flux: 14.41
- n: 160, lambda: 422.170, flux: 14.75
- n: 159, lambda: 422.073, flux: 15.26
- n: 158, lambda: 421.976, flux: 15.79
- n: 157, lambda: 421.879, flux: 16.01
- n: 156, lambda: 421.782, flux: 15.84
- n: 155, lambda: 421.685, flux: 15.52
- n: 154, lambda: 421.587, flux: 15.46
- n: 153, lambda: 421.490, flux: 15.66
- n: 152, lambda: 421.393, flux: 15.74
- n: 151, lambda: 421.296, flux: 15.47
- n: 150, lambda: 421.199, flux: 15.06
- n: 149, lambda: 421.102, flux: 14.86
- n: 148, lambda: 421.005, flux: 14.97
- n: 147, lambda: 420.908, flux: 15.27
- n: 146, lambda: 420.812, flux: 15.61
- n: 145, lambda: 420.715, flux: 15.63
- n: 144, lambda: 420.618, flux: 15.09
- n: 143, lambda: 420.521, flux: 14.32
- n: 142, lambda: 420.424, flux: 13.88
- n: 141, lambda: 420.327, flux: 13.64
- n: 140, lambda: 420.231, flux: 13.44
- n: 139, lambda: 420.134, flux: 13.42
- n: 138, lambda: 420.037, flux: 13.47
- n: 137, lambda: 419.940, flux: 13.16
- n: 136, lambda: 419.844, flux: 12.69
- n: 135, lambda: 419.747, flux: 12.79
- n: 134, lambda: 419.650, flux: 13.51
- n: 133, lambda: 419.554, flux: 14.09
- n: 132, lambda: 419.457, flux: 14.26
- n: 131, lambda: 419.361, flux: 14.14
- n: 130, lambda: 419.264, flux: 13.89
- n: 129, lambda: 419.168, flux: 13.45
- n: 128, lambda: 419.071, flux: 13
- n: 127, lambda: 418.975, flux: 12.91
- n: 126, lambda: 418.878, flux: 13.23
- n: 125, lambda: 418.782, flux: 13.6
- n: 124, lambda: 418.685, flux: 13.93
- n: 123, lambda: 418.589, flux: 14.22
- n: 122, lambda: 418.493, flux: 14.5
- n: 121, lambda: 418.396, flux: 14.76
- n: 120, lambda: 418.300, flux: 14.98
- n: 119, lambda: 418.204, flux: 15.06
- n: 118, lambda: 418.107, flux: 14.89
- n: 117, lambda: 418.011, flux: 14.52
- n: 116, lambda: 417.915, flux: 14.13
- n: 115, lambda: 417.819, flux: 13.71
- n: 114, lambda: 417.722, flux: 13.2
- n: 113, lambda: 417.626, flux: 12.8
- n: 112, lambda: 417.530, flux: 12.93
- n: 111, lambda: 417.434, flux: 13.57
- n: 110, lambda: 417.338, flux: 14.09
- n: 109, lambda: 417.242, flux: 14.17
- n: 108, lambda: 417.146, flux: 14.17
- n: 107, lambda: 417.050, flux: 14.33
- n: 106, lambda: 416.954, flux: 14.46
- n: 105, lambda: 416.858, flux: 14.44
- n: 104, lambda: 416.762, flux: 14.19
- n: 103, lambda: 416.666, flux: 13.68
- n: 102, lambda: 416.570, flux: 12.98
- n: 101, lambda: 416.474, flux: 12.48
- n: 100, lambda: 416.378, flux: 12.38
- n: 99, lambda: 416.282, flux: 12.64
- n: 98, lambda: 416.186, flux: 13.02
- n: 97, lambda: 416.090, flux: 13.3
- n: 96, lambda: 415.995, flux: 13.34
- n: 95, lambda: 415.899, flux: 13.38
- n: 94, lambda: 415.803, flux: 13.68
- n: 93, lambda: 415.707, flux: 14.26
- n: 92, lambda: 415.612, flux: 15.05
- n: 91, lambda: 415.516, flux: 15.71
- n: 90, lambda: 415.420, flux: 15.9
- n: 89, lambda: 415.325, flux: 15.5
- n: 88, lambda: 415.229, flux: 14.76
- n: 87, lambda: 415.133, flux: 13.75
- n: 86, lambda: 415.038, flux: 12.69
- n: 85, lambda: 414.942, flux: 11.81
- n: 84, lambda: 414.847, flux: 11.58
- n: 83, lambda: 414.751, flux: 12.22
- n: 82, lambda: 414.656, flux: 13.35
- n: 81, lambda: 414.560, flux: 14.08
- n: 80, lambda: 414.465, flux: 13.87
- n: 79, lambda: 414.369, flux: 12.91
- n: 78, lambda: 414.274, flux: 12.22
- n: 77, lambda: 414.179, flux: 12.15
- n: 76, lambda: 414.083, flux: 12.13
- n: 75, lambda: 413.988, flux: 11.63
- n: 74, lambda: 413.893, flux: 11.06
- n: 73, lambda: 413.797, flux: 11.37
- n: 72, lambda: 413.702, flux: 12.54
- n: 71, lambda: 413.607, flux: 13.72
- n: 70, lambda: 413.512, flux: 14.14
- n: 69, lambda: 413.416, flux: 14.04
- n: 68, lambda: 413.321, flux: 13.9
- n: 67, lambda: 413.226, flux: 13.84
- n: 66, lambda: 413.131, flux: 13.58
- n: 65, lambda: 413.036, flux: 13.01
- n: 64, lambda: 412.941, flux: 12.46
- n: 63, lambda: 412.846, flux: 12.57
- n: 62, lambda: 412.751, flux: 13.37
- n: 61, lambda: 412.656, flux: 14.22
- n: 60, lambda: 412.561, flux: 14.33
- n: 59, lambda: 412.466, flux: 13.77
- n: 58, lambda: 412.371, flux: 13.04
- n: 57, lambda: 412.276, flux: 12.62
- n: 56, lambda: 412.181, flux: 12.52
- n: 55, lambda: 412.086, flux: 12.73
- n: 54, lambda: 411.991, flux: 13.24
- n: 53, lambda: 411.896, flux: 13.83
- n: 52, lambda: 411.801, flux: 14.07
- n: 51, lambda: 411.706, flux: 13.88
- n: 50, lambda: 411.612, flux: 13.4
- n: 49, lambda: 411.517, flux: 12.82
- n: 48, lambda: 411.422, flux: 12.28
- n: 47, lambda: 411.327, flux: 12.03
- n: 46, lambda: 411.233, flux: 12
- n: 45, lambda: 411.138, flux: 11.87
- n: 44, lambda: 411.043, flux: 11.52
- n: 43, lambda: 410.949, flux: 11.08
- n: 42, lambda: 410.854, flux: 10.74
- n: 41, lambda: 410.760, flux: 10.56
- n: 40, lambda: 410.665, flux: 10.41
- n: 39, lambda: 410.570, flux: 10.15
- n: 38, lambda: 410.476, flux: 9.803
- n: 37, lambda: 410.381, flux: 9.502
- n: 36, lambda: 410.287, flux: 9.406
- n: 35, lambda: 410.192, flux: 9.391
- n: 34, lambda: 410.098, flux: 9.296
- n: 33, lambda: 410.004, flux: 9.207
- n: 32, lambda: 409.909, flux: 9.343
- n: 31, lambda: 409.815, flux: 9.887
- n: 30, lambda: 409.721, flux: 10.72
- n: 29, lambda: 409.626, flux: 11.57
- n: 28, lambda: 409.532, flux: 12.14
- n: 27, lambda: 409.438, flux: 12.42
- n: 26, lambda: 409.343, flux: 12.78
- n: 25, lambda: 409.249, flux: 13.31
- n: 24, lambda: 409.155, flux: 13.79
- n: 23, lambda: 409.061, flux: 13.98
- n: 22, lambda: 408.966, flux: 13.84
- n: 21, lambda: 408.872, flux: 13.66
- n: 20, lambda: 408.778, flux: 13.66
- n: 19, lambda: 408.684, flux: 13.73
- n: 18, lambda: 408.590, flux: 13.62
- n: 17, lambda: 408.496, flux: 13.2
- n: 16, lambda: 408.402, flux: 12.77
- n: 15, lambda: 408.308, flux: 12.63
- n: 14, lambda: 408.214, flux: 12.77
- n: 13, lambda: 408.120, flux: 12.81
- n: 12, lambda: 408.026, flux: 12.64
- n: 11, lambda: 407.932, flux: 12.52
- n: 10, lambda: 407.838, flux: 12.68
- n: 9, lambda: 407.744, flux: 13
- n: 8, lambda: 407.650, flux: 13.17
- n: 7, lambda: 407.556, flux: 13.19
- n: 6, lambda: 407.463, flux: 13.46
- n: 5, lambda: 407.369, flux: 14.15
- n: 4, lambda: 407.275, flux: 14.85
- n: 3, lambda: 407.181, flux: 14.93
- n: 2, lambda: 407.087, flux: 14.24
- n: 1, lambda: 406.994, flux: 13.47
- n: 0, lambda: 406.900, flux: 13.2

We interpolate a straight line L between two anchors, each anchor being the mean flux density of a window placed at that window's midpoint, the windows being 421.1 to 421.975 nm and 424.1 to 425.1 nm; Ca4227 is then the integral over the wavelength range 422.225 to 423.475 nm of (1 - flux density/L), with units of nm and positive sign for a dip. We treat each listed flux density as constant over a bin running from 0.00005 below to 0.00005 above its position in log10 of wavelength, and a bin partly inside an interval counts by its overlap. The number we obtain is 0.14 nm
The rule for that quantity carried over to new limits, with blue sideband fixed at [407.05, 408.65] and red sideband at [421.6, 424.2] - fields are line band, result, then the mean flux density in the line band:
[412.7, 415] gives 0.14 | 12.8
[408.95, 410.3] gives 0.20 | 11.4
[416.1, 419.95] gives 0.05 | 13.7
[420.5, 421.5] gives -0.08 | 15.3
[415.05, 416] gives -0.05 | 14.5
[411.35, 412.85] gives 0.03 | 13.3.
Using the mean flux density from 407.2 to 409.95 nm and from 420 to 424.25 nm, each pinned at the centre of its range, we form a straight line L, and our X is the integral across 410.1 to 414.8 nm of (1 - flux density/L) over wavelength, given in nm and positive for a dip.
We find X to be 0.32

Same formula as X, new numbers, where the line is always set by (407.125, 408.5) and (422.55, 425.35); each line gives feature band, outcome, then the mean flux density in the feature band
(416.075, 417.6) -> 0.03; 13.5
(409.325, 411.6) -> 0.43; 10.9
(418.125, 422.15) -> -0.12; 14.4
